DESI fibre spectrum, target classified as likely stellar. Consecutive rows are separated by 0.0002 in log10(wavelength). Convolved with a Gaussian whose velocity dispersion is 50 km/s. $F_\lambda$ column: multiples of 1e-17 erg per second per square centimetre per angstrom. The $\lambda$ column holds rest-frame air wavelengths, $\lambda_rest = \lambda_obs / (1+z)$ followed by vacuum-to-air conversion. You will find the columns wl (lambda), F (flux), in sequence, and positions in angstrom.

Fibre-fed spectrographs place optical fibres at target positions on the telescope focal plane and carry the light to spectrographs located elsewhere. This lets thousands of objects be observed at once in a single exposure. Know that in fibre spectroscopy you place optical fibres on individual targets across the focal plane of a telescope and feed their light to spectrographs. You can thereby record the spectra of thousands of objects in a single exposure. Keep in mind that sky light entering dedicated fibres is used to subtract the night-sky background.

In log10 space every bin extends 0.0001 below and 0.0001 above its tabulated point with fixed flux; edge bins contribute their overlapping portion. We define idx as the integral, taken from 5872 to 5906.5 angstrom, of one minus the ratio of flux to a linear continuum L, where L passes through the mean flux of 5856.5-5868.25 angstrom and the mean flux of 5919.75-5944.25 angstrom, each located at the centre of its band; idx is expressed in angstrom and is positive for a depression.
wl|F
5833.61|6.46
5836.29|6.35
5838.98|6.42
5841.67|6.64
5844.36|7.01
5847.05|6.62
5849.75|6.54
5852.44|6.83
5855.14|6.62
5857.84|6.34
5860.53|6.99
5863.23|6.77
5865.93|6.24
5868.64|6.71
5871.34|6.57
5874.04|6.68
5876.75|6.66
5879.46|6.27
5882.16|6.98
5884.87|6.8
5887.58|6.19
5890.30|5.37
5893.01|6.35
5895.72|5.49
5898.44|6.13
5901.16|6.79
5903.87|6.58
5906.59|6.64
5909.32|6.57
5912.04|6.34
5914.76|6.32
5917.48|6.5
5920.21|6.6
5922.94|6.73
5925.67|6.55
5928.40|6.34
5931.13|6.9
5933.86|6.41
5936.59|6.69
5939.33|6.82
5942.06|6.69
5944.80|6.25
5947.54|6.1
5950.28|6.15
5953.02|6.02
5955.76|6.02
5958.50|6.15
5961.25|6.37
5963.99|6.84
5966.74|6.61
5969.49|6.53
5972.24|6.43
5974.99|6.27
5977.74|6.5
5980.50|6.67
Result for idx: 1.2 angstrom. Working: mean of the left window 6.6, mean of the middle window 6.37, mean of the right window 6.62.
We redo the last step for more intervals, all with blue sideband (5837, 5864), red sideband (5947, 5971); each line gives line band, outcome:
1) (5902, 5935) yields -0.5 angstrom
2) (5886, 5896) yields 1.0 angstrom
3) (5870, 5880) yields 0.0 angstrom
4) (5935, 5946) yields -0.4 angstrom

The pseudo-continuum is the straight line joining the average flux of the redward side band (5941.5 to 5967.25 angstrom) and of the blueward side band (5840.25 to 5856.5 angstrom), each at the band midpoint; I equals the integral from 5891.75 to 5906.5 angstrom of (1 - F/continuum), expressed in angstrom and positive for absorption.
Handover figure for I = 0.5 angstrom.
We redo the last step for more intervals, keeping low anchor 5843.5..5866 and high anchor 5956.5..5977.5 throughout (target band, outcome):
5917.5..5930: -0.04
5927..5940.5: -0.24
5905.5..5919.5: 0.18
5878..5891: 0.48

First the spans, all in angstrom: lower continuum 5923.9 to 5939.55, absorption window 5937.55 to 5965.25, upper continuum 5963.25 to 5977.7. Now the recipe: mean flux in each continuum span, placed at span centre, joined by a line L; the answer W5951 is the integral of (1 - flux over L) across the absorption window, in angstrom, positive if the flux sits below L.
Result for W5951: 0.9 angstrom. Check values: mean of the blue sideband 6.61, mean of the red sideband 6.52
